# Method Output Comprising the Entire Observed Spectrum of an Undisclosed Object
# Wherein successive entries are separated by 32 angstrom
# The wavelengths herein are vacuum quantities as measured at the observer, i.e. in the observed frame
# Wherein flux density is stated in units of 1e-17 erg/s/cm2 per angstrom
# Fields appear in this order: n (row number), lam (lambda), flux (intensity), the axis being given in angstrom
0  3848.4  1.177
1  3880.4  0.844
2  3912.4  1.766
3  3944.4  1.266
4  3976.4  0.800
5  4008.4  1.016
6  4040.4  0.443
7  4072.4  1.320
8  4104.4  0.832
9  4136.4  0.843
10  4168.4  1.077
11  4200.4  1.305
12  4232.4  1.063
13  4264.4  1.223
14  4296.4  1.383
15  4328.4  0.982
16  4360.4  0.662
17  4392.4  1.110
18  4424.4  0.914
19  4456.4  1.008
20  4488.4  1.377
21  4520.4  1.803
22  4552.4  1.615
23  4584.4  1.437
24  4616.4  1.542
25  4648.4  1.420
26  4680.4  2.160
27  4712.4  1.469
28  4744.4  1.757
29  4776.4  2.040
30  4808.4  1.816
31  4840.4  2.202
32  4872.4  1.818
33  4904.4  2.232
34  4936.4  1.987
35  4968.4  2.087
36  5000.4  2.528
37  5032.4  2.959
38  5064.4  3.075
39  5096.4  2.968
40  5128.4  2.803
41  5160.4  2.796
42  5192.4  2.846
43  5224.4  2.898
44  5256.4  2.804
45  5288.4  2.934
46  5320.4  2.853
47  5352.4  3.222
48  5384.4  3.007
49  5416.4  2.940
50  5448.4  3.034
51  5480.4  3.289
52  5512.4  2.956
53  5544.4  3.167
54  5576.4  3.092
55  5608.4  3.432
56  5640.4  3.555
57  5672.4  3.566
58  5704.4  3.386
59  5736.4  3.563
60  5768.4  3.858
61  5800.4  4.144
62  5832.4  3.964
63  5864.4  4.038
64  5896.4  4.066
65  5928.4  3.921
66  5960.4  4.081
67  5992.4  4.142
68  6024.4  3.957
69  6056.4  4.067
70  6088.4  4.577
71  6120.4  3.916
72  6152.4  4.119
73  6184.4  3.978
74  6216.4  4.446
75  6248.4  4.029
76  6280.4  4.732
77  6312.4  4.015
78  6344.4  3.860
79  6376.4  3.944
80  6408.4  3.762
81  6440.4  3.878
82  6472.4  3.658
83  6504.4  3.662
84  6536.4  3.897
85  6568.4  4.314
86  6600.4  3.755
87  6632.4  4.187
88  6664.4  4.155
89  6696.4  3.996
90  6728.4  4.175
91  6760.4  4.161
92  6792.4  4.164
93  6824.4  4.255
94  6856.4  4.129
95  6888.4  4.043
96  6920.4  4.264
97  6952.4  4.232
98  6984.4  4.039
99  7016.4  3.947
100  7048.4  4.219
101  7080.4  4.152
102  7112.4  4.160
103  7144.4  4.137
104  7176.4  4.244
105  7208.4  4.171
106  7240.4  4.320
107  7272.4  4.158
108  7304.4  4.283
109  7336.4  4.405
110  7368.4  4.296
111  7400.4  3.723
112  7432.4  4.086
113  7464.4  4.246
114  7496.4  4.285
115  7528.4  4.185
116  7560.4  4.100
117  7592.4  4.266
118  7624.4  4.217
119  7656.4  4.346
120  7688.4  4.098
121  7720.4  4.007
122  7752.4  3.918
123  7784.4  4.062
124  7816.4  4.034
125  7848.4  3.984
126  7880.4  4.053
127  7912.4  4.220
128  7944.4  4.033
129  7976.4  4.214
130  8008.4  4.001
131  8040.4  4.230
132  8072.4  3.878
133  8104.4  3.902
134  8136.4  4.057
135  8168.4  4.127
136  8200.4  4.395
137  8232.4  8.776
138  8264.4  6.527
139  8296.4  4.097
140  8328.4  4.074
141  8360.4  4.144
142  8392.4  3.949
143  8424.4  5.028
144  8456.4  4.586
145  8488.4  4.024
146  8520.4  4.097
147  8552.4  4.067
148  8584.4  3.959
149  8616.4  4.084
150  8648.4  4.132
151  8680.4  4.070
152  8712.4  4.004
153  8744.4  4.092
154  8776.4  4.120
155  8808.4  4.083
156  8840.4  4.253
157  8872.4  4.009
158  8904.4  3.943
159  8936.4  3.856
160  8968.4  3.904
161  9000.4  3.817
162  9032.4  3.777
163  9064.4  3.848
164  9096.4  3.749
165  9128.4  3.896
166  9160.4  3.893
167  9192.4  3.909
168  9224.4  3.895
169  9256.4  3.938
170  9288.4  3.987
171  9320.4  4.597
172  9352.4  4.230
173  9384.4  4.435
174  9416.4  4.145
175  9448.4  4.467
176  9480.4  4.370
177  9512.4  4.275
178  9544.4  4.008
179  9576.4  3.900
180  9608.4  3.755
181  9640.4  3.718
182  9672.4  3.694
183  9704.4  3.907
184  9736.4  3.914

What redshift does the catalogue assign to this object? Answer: 0.25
